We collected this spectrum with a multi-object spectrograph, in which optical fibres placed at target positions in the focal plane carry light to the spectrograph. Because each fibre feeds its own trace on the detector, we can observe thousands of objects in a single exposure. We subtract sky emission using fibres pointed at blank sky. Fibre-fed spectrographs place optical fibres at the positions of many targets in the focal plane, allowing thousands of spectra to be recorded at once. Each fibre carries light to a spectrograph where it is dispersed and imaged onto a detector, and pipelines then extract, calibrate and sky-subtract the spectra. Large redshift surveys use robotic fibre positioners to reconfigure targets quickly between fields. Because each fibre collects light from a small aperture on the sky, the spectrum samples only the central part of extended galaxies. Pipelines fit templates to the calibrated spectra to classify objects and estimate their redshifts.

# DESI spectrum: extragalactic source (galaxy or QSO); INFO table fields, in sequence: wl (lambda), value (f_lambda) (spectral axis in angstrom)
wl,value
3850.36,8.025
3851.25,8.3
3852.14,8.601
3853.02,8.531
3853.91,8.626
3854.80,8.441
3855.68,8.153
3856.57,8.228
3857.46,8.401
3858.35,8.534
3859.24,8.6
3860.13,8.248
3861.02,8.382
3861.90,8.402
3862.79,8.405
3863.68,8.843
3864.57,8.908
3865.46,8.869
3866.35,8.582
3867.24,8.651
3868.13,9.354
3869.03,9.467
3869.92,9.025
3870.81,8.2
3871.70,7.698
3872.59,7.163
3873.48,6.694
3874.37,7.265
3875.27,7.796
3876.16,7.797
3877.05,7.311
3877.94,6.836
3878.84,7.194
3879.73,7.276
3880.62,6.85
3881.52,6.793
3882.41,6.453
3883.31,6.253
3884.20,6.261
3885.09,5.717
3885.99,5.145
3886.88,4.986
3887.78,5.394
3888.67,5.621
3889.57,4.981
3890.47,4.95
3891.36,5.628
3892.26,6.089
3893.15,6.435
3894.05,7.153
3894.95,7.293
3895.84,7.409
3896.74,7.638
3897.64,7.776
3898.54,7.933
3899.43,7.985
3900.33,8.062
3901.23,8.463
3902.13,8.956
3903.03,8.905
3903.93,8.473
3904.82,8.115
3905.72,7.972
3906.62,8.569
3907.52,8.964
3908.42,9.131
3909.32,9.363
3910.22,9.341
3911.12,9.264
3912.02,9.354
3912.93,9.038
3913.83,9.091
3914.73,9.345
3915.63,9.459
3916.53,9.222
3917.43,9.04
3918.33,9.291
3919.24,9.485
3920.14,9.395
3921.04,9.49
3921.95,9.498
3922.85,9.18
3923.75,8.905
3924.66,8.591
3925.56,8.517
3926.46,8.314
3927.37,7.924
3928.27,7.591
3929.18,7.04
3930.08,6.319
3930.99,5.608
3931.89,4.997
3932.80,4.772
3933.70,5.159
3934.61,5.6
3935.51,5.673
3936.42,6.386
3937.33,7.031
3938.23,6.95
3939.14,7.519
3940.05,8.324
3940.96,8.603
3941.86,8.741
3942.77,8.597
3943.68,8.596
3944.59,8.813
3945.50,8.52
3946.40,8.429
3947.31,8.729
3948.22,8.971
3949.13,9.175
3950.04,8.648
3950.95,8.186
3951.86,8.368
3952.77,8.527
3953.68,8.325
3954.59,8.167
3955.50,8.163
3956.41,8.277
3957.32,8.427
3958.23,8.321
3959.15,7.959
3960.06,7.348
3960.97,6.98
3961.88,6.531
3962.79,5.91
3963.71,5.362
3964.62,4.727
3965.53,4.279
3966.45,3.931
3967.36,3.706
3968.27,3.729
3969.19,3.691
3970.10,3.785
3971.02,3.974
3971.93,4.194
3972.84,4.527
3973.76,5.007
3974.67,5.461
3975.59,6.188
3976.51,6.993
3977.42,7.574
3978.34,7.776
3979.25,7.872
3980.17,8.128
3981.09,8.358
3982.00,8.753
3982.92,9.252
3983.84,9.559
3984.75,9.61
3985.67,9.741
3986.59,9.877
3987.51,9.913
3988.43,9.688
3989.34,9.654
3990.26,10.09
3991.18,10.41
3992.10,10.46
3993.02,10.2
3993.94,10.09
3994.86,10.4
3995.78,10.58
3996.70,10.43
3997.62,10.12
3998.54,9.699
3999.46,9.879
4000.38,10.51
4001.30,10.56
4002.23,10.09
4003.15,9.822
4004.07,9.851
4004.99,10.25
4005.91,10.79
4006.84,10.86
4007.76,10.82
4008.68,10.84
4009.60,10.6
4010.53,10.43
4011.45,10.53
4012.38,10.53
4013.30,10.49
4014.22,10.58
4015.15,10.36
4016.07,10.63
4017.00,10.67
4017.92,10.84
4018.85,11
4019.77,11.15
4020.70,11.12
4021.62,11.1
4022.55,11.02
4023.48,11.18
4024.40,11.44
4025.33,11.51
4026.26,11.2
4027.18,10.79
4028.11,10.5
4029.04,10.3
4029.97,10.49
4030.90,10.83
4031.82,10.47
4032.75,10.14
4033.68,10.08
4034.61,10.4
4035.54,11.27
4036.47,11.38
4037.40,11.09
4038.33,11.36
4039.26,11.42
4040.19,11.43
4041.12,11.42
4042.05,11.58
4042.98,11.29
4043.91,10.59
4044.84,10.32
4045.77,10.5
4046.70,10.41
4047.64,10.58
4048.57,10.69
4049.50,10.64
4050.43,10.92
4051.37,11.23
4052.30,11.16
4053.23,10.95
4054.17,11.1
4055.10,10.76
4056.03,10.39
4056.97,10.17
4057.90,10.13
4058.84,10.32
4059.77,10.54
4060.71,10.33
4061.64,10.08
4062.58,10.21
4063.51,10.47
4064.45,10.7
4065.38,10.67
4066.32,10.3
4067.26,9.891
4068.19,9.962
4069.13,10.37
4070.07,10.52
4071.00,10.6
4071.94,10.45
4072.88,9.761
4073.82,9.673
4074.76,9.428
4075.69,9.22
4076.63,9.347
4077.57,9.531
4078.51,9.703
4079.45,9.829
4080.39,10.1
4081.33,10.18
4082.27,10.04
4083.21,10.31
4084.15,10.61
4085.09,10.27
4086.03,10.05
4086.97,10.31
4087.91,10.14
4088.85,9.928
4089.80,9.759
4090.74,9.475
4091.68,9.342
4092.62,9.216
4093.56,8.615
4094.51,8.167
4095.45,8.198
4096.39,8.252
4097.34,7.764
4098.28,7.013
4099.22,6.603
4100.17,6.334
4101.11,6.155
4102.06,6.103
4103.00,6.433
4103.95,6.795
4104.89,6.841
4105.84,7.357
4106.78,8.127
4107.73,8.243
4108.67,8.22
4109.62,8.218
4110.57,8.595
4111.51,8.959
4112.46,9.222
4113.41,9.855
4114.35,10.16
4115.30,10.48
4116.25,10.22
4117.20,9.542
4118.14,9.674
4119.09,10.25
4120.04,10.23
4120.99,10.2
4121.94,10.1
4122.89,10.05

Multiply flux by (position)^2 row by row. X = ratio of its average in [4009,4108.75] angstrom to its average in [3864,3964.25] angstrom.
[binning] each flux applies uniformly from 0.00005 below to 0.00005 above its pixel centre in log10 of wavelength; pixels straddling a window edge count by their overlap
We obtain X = 1.4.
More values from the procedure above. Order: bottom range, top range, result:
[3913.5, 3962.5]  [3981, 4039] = 1.35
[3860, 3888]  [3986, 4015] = 1.46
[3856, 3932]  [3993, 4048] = 1.44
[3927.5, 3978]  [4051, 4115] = 1.48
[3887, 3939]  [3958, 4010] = 1.10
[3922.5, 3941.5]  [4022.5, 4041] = 1.62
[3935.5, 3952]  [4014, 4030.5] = 1.38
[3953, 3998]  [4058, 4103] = 1.30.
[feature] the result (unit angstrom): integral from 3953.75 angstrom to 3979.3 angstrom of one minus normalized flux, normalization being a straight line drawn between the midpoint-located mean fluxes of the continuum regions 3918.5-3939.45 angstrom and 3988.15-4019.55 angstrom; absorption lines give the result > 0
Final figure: 8.1 angstrom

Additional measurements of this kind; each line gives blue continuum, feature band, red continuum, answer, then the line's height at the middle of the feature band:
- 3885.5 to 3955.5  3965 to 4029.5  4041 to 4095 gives 0.00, 9.09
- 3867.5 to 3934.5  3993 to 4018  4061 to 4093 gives -3.70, 9.06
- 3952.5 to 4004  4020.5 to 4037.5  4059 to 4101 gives -4.12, 8.74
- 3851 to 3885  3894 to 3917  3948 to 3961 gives -1.35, 8.1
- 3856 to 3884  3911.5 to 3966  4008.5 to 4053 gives 7.67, 9.18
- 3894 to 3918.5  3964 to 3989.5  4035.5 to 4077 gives 7.51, 9.53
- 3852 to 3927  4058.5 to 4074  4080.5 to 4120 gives -2.89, 8.68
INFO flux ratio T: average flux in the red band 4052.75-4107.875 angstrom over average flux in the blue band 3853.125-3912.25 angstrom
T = 1.2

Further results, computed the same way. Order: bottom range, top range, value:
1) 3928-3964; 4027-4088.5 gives 1.39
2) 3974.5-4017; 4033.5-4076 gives 1.09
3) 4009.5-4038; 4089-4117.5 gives 0.77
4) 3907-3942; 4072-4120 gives 1.11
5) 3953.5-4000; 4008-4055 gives 1.41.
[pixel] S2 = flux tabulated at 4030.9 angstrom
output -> 10.83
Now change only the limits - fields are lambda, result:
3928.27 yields 7.591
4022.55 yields 11.02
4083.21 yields 10.31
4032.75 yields 10.14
